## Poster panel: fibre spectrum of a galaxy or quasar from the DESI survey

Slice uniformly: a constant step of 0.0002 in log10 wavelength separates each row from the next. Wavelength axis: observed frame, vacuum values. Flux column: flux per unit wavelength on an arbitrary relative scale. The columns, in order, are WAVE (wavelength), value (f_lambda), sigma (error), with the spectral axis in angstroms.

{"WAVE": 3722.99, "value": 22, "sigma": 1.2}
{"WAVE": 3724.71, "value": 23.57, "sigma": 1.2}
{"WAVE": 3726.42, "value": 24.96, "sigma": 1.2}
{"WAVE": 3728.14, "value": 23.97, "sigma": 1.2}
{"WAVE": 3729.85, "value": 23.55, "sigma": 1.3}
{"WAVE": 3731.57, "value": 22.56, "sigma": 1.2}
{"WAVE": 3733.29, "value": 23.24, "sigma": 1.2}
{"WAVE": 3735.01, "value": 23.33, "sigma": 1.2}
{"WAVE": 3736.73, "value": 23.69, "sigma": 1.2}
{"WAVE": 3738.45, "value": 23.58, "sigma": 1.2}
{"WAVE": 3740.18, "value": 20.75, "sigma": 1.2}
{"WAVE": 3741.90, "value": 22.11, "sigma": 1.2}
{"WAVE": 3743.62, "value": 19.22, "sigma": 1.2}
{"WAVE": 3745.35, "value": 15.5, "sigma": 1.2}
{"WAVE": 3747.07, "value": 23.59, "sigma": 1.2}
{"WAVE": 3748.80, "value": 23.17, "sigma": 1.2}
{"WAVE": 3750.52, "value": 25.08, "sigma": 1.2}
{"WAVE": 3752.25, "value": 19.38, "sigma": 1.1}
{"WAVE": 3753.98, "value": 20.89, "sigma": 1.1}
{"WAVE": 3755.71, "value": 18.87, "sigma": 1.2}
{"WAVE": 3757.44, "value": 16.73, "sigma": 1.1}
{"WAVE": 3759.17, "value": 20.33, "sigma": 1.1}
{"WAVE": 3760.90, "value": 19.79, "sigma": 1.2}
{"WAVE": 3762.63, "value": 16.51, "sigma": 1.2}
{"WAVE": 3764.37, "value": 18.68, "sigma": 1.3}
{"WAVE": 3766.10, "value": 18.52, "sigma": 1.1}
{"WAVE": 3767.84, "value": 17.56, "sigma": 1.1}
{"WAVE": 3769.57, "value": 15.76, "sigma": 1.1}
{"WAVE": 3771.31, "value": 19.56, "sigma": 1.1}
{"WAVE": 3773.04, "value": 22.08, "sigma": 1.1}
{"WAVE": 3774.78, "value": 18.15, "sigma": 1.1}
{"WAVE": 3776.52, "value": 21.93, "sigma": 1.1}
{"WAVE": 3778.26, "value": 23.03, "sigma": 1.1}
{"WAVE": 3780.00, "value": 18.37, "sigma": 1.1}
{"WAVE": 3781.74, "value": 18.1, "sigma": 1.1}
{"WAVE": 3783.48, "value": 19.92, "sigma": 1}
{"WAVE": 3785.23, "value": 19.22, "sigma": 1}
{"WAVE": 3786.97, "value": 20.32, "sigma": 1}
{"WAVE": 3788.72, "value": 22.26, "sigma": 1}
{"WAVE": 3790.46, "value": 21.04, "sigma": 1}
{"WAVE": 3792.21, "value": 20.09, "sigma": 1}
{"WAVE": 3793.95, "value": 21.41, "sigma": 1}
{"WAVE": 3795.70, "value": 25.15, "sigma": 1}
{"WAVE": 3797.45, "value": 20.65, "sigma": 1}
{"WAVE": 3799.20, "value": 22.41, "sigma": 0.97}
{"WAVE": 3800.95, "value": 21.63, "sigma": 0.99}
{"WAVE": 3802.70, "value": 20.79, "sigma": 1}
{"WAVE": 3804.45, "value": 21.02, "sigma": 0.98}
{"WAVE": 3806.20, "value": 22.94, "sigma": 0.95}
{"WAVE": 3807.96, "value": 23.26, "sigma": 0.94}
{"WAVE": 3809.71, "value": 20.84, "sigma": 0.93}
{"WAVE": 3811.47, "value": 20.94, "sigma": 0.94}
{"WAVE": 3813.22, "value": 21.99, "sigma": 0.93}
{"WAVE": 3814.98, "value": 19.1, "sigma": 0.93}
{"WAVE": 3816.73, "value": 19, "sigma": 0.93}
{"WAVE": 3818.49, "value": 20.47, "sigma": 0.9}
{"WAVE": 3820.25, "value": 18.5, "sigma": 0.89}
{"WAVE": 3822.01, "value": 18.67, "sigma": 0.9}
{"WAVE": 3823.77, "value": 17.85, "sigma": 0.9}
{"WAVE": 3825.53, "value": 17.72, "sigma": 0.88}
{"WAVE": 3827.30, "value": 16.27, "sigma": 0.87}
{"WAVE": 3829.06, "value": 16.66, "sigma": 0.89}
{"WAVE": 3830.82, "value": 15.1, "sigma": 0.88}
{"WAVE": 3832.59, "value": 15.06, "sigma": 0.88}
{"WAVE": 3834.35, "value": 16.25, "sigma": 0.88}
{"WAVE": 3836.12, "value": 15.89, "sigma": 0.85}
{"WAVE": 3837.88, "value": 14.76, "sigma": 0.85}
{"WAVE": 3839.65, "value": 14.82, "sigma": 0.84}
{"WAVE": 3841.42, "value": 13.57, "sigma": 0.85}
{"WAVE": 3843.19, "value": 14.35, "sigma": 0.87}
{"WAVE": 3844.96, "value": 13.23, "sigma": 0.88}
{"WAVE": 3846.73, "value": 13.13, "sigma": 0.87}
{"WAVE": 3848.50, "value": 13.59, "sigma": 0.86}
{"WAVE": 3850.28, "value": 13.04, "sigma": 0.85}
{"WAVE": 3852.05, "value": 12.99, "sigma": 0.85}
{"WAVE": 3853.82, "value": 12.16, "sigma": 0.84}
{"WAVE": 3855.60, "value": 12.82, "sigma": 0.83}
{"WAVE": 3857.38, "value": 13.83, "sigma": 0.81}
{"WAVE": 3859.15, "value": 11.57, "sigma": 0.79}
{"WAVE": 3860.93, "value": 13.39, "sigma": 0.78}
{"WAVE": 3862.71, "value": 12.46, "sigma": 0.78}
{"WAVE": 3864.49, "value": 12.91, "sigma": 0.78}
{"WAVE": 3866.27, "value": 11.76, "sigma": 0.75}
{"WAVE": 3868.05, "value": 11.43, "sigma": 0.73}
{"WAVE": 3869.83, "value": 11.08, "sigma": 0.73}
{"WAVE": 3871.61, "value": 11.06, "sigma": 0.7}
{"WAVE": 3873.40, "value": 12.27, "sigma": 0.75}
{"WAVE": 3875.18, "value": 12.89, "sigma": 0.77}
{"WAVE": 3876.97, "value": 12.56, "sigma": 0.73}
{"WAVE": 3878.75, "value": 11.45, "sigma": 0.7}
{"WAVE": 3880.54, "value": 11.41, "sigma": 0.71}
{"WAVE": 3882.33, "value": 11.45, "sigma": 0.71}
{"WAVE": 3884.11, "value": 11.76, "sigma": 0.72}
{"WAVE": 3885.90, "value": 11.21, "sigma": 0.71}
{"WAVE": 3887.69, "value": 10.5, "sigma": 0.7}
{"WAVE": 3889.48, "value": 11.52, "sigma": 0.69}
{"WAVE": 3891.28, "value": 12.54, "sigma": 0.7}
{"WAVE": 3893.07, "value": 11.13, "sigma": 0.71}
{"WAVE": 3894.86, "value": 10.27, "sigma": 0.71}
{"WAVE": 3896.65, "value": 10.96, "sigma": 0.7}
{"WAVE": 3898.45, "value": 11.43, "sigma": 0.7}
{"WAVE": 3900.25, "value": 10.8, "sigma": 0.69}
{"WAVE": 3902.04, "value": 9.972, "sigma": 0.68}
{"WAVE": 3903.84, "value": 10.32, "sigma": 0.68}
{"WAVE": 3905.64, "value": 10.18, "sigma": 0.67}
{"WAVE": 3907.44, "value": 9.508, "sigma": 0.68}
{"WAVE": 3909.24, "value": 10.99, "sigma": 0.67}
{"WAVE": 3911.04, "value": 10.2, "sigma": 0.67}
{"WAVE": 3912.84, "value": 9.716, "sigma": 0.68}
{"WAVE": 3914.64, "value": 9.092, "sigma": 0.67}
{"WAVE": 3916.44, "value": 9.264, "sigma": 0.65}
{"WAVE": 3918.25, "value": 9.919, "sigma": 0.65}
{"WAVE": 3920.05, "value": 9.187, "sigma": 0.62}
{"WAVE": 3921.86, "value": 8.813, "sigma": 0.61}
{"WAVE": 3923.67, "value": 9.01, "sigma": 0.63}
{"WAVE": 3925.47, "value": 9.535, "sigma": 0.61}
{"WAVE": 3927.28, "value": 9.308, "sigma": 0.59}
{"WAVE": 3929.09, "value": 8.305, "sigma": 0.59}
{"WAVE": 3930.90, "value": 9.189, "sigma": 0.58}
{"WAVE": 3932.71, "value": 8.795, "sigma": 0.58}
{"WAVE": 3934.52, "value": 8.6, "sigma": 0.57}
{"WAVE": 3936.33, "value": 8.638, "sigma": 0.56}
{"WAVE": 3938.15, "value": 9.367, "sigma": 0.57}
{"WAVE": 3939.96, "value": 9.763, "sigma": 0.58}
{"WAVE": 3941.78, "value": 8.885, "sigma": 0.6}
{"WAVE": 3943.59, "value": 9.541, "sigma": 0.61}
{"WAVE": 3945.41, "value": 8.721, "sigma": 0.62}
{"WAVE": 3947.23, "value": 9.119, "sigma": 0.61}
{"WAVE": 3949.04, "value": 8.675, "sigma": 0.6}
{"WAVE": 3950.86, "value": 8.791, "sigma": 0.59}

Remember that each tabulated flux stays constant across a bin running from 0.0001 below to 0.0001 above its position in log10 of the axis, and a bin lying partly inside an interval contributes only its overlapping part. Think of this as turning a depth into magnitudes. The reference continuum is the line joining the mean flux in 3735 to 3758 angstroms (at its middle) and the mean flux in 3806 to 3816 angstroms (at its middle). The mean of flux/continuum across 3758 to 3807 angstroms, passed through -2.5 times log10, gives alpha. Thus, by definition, 0.05 mag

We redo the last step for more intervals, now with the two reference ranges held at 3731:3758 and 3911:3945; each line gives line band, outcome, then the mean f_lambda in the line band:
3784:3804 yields -0.18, 21.3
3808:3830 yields -0.16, 19.2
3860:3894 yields 0.07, 11.8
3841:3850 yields 0.09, 13.5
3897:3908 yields 0.05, 10.4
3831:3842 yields 0.01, 15.1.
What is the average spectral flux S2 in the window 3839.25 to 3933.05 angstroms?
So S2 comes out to 11.3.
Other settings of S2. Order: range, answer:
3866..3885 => 11.7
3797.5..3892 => 15.3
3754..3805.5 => 20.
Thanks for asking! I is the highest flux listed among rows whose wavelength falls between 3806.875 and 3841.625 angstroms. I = 23.26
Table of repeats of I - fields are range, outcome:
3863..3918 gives 12.91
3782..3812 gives 25.15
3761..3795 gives 23.03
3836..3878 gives 15.89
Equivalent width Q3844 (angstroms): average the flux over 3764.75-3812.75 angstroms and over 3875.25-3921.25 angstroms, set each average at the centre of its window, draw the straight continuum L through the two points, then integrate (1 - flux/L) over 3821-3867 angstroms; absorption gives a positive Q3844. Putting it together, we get 3.8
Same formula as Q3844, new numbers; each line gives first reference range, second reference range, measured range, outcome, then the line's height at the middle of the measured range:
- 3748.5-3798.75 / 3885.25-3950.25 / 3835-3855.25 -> 1.6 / 15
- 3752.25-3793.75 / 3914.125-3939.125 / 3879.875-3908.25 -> 0.9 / 11.3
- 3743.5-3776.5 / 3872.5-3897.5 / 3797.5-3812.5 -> -4.5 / 16.6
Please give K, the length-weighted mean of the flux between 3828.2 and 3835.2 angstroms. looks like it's 15.8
